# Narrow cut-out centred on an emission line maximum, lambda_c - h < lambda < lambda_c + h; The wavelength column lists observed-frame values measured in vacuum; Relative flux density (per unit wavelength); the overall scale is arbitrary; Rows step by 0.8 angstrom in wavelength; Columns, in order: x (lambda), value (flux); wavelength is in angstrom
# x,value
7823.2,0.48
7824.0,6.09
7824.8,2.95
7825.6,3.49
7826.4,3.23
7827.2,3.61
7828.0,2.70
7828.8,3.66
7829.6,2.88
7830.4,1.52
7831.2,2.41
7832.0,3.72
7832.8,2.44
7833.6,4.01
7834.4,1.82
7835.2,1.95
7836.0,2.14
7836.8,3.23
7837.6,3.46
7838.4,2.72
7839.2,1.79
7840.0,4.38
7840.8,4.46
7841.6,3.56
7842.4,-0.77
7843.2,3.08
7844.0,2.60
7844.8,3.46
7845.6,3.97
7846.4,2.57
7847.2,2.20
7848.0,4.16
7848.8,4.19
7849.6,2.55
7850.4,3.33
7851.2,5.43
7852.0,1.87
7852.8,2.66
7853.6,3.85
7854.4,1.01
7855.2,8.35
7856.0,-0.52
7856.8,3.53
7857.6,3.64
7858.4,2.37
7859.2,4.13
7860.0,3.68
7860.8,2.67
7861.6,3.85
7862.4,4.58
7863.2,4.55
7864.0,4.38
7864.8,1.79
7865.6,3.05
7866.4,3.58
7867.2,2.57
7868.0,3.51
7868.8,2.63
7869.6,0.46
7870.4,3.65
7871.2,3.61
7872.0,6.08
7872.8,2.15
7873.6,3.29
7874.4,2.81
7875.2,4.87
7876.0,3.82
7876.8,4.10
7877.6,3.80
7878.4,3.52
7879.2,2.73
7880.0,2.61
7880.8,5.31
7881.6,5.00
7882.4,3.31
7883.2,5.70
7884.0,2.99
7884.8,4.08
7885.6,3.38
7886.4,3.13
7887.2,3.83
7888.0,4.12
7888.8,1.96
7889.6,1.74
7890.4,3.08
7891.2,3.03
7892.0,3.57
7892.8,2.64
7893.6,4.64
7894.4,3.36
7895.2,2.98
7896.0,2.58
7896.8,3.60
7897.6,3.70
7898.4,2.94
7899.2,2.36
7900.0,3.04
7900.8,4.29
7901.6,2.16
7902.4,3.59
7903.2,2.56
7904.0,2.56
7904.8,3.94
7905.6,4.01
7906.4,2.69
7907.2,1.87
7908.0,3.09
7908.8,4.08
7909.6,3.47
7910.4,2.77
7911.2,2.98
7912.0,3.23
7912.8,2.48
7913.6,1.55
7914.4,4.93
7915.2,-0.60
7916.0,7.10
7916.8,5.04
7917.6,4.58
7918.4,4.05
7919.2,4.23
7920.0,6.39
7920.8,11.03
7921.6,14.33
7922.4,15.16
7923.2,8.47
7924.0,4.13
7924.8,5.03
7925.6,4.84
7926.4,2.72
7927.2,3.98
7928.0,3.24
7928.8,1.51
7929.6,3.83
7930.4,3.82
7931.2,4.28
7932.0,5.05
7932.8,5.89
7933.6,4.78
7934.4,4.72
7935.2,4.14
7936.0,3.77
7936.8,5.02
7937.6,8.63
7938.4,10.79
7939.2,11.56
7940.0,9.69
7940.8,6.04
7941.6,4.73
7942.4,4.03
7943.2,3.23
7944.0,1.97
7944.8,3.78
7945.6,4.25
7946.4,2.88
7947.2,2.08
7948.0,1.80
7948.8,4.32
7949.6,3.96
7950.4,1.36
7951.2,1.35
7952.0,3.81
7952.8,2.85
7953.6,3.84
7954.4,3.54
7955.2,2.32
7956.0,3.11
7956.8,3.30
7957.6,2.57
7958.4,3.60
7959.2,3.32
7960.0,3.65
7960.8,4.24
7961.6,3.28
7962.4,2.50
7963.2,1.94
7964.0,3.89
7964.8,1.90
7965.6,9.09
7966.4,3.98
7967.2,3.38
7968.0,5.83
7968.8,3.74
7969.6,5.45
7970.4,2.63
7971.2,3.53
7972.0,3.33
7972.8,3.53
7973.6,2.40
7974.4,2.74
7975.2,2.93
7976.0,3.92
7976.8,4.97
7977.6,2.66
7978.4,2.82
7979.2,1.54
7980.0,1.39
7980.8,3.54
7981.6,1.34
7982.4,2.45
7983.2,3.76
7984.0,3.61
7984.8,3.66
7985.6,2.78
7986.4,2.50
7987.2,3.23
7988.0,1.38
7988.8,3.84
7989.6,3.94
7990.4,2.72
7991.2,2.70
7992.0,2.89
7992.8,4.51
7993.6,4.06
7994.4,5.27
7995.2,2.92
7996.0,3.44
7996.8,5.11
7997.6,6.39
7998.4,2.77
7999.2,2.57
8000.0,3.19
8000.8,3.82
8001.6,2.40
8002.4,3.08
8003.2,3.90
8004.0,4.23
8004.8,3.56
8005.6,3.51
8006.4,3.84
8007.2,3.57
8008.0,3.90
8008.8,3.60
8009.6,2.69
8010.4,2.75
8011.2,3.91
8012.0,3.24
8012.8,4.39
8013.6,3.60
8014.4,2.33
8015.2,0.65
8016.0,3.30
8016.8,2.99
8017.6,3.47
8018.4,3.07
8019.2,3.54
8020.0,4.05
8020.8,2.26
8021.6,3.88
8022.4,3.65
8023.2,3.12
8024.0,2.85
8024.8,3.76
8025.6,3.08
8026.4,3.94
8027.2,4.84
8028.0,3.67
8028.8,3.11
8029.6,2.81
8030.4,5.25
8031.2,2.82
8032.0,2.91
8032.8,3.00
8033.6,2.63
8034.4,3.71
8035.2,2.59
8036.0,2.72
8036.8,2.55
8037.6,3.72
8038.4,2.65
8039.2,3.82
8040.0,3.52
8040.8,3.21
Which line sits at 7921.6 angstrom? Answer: [S II]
